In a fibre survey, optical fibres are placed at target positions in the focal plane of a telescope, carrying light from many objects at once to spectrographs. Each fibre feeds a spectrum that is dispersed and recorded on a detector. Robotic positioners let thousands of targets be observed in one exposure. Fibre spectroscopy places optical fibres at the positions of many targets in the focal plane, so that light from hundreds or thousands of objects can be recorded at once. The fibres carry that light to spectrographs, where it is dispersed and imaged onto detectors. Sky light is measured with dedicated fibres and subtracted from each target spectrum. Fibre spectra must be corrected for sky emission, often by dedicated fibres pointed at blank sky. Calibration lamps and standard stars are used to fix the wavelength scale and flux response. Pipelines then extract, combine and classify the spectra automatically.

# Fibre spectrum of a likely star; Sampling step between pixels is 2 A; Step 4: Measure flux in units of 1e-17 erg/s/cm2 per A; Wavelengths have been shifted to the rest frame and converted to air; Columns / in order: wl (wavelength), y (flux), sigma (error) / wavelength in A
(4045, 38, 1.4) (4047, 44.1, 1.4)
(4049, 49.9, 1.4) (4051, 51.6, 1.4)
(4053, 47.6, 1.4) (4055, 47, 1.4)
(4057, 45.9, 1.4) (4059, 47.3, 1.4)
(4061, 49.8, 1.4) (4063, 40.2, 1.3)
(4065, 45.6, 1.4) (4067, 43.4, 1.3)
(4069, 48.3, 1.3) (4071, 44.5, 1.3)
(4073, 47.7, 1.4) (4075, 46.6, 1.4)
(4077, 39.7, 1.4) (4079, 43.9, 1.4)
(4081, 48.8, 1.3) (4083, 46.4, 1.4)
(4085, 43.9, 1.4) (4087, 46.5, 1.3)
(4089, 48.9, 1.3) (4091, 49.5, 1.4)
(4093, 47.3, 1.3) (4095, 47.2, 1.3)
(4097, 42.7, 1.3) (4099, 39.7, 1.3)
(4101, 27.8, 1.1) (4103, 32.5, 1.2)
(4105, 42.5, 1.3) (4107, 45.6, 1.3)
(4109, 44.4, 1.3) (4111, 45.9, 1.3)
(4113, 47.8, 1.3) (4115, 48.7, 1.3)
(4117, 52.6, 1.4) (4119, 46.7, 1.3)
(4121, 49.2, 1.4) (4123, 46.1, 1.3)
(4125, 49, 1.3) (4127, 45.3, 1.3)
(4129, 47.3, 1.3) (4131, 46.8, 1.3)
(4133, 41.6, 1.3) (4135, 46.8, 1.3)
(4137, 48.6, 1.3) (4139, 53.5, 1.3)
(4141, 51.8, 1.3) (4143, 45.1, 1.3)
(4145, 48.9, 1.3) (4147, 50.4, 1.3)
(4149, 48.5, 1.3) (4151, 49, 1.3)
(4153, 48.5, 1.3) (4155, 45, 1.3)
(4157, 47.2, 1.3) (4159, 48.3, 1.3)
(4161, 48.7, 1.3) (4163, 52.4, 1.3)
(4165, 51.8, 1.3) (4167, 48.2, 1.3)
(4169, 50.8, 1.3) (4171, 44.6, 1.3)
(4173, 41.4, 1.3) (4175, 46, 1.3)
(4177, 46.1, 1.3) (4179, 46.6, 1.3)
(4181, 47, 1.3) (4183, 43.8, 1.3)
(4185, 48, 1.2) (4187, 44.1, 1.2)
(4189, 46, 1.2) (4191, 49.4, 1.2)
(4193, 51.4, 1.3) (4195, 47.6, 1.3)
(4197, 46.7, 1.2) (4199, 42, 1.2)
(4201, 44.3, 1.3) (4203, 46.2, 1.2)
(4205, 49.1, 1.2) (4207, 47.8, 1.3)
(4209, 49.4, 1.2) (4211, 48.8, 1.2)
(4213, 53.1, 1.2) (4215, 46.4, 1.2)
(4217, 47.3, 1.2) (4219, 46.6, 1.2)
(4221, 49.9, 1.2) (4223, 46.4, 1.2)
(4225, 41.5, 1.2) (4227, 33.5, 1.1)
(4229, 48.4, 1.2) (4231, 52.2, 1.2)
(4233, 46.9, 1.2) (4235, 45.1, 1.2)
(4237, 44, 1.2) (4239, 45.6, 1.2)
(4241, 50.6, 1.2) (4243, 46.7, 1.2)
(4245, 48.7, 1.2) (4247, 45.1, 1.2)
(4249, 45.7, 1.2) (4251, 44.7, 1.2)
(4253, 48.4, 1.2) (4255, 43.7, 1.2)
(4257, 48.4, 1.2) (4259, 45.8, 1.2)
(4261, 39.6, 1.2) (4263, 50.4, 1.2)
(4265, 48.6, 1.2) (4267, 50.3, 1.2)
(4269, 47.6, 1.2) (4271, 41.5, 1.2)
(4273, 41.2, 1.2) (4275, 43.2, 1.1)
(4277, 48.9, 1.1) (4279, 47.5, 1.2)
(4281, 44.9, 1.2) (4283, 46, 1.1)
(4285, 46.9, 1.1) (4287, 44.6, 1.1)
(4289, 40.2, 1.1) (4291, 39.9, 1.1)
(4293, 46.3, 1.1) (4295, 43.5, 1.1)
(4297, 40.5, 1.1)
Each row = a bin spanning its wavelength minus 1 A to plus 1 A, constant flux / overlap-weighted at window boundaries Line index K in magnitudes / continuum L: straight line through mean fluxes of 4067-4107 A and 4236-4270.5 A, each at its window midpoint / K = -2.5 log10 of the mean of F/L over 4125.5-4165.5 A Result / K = -0.08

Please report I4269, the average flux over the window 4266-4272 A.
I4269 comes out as 46.5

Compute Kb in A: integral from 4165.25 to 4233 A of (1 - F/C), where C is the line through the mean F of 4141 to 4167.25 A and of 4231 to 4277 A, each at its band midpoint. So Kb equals 1.2 A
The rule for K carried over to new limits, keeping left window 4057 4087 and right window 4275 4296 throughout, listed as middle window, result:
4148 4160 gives -0.059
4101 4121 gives 0.020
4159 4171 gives -0.104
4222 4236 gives 0.003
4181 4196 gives -0.049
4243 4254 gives -0.039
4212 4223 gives -0.080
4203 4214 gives -0.099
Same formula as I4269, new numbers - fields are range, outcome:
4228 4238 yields 47.3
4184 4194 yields 47.8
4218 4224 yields 47.6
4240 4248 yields 47.8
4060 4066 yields 45.2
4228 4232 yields 50.3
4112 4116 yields 48.2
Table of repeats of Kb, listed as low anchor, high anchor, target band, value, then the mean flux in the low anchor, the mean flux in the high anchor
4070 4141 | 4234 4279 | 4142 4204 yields -1.91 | 45.6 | 46.1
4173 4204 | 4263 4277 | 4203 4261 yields -0.70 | 46.2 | 46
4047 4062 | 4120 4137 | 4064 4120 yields 3.02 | 48.2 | 46.6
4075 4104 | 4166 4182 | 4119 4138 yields -0.86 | 43.3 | 46.3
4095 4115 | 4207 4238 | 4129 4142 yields -1.55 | 41.7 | 46.7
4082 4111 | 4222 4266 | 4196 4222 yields -1.27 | 43.3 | 45.9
